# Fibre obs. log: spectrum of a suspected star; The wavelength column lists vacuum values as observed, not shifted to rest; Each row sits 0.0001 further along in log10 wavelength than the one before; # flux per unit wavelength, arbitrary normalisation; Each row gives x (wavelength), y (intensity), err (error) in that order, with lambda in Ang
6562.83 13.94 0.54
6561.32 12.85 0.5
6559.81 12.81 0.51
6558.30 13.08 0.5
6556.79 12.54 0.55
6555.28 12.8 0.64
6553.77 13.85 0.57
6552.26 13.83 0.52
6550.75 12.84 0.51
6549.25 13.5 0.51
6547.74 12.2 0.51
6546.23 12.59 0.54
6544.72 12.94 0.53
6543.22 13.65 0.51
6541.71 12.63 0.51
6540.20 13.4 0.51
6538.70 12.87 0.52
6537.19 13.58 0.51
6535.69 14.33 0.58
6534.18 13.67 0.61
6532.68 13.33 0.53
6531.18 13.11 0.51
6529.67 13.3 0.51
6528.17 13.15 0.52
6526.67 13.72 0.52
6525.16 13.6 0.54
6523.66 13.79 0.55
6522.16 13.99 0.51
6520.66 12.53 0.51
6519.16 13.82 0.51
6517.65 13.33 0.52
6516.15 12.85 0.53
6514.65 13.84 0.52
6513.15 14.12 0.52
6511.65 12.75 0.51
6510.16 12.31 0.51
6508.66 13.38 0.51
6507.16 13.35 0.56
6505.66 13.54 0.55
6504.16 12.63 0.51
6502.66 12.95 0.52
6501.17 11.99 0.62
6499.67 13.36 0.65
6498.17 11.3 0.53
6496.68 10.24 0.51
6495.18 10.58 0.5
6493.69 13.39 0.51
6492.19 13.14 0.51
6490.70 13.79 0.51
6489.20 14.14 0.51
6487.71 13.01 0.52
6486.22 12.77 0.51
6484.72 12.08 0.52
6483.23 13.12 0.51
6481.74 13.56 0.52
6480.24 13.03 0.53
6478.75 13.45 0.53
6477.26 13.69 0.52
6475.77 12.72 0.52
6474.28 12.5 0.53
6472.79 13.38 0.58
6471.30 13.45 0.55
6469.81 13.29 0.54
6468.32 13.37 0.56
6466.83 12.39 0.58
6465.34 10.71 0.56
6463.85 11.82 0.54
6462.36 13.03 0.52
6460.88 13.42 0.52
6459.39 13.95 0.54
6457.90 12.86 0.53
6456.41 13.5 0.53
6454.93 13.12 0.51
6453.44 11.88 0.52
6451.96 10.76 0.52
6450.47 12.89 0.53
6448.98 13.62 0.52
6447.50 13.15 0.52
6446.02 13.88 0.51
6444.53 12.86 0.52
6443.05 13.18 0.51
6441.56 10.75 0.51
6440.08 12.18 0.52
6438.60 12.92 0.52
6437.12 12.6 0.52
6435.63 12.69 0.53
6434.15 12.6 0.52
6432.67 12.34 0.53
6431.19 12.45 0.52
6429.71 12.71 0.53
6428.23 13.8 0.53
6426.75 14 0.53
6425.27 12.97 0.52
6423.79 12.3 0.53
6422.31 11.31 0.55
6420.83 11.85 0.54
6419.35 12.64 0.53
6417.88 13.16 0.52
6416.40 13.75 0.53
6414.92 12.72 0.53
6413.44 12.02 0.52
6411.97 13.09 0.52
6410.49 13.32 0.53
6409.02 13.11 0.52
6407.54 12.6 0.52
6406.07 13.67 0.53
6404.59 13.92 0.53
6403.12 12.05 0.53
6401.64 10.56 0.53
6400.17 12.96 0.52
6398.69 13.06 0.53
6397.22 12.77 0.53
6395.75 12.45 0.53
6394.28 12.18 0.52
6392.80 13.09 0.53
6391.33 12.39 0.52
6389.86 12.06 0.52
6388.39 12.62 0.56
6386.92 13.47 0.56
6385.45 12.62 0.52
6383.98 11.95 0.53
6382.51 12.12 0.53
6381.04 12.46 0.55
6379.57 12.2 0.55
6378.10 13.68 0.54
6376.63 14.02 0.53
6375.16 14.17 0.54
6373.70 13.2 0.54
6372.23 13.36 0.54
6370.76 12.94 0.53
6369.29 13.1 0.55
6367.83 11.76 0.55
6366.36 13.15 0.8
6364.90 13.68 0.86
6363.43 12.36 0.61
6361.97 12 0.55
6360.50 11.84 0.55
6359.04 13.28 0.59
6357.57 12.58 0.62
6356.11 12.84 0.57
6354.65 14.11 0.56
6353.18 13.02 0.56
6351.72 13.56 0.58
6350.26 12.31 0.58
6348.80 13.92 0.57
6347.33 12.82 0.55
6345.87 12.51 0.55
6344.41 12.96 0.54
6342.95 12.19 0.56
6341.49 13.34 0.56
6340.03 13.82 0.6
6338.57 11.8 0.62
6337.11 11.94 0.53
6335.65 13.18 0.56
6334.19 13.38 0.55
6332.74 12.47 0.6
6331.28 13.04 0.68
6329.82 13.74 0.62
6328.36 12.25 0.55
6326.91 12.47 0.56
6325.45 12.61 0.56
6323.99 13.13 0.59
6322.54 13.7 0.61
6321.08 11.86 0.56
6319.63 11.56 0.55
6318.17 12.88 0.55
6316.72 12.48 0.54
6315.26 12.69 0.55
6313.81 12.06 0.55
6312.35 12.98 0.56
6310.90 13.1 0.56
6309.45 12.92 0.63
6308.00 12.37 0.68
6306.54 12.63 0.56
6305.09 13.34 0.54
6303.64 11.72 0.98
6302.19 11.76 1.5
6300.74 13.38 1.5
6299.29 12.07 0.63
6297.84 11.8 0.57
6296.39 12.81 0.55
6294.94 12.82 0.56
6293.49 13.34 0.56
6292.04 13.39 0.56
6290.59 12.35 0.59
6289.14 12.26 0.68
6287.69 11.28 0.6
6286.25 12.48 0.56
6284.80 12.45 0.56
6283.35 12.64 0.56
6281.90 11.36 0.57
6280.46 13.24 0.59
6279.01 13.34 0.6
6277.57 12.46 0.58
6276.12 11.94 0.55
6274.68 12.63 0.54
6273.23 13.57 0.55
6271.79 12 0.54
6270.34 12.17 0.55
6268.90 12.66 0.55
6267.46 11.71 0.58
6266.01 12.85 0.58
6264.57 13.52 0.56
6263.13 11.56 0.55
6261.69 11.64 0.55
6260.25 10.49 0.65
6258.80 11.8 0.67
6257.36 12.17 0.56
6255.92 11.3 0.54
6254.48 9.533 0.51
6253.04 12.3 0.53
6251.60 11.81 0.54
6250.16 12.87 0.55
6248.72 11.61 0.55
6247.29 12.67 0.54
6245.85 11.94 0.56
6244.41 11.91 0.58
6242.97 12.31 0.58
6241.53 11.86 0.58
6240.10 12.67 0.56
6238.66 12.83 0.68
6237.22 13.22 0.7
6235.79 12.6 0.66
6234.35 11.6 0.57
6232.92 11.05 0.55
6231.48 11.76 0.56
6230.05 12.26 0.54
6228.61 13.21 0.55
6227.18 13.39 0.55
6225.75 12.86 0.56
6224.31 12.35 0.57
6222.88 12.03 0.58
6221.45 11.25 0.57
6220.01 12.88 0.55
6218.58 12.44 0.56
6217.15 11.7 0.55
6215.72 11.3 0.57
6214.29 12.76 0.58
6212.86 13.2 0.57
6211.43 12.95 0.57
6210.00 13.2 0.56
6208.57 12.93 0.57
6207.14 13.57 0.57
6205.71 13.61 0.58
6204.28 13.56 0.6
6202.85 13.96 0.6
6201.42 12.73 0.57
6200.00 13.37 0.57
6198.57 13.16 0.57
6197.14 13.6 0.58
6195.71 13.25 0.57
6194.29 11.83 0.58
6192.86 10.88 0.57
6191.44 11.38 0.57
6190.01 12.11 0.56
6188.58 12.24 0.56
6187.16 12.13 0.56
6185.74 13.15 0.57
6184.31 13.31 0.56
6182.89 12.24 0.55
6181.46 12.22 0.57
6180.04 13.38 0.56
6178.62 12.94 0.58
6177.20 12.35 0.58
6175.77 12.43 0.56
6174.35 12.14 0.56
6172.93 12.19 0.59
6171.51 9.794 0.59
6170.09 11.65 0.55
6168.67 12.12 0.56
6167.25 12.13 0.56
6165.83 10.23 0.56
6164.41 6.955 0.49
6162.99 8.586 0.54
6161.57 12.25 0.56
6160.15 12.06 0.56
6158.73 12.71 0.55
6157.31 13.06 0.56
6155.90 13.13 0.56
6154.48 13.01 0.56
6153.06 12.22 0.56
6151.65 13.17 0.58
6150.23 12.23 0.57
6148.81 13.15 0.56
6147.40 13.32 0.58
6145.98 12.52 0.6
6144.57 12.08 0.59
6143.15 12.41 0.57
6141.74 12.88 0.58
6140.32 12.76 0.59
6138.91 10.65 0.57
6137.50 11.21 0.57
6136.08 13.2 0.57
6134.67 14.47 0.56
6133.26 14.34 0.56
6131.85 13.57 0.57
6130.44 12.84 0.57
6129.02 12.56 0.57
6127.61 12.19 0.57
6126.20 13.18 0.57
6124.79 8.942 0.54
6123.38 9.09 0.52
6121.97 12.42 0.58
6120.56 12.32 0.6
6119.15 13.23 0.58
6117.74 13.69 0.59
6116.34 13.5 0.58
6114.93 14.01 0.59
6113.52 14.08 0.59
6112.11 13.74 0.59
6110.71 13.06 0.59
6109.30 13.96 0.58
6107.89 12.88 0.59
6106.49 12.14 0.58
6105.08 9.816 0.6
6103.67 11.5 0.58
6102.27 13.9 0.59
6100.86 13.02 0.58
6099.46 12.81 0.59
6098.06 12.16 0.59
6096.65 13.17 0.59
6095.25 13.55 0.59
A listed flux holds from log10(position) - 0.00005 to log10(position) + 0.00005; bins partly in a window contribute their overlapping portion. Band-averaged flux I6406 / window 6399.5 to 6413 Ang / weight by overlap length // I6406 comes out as 12.8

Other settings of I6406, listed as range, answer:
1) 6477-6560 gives 13.1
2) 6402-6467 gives 12.7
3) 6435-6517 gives 12.8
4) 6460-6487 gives 12.9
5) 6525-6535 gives 13.4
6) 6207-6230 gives 12.6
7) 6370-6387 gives 13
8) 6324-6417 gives 12.8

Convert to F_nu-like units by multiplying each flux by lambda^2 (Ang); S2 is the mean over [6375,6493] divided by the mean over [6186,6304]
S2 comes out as 1.1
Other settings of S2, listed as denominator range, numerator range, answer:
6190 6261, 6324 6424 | 1.09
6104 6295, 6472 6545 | 1.17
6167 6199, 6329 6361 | 1.11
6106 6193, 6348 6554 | 1.15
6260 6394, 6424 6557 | 1.08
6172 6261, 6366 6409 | 1.09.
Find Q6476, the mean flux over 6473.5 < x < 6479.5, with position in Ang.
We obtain 13.1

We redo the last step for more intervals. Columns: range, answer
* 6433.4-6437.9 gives 12.6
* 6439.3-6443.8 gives 12.1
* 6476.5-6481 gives 13.4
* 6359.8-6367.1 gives 12.6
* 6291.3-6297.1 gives 13.1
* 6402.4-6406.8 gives 13.2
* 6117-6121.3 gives 13.1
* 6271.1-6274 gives 12.8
